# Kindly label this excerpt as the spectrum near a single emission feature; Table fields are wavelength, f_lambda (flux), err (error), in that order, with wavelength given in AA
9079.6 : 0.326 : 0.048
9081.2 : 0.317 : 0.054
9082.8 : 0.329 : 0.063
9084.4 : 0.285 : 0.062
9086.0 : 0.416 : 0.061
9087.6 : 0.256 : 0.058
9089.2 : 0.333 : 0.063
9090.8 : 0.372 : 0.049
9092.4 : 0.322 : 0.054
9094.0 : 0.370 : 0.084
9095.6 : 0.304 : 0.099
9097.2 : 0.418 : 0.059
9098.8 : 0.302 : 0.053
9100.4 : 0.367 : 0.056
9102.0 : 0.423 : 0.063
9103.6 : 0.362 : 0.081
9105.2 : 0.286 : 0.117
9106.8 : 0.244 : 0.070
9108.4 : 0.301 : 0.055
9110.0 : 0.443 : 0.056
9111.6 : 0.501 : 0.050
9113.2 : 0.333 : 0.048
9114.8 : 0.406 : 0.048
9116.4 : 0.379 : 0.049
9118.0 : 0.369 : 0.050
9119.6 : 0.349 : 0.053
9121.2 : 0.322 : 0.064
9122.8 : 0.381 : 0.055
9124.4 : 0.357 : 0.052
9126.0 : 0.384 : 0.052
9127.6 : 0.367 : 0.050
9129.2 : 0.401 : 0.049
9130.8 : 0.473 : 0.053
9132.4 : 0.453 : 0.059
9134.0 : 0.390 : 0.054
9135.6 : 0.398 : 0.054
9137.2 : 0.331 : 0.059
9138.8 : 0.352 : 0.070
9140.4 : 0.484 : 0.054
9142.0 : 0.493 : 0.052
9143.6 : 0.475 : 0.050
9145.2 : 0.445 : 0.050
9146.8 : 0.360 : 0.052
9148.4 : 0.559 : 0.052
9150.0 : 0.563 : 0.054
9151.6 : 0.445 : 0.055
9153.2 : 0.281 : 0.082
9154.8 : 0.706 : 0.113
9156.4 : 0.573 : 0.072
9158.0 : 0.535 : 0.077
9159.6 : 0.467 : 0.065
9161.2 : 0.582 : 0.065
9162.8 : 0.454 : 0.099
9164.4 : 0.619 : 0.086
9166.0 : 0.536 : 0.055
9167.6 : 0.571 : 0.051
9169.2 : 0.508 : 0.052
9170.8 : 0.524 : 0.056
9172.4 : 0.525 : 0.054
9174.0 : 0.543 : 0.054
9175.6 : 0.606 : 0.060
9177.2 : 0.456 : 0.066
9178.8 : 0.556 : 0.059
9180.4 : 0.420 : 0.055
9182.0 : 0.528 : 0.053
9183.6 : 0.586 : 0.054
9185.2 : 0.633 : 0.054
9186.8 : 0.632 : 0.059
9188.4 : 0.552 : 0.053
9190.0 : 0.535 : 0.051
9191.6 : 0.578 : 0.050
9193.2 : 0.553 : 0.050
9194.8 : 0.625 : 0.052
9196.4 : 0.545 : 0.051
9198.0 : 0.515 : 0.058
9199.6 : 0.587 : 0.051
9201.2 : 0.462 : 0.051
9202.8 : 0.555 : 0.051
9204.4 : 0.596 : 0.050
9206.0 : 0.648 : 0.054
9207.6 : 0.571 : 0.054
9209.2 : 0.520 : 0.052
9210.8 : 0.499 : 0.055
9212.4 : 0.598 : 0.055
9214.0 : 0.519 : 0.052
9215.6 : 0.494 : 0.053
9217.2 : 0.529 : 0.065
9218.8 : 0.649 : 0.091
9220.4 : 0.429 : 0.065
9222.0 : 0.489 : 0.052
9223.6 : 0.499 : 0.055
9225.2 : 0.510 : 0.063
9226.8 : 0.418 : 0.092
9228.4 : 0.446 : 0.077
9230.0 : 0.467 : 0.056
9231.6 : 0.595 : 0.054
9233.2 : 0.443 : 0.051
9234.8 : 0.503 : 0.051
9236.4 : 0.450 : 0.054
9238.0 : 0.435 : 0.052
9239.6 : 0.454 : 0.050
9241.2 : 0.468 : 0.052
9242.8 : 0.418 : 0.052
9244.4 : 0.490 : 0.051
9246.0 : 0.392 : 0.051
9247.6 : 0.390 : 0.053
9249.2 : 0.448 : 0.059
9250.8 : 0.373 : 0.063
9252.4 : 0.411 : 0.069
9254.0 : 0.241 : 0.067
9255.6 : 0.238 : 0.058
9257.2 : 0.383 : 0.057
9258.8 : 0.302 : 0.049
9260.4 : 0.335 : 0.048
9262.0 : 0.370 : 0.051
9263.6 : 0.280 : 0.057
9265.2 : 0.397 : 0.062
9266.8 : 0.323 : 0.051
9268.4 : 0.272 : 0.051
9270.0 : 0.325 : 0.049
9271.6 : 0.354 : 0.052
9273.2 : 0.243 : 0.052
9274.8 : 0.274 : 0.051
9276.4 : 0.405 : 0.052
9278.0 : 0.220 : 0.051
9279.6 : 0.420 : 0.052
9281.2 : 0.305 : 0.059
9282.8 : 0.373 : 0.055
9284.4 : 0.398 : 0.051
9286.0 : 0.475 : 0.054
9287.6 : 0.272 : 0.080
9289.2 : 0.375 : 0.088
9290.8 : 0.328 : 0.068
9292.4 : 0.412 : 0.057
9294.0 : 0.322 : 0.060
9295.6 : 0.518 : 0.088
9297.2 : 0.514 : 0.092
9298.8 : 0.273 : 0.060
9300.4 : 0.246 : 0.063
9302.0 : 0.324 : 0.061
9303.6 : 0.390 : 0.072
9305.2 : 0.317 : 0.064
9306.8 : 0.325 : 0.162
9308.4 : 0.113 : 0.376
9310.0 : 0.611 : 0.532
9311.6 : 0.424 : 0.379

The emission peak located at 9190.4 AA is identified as Mg II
